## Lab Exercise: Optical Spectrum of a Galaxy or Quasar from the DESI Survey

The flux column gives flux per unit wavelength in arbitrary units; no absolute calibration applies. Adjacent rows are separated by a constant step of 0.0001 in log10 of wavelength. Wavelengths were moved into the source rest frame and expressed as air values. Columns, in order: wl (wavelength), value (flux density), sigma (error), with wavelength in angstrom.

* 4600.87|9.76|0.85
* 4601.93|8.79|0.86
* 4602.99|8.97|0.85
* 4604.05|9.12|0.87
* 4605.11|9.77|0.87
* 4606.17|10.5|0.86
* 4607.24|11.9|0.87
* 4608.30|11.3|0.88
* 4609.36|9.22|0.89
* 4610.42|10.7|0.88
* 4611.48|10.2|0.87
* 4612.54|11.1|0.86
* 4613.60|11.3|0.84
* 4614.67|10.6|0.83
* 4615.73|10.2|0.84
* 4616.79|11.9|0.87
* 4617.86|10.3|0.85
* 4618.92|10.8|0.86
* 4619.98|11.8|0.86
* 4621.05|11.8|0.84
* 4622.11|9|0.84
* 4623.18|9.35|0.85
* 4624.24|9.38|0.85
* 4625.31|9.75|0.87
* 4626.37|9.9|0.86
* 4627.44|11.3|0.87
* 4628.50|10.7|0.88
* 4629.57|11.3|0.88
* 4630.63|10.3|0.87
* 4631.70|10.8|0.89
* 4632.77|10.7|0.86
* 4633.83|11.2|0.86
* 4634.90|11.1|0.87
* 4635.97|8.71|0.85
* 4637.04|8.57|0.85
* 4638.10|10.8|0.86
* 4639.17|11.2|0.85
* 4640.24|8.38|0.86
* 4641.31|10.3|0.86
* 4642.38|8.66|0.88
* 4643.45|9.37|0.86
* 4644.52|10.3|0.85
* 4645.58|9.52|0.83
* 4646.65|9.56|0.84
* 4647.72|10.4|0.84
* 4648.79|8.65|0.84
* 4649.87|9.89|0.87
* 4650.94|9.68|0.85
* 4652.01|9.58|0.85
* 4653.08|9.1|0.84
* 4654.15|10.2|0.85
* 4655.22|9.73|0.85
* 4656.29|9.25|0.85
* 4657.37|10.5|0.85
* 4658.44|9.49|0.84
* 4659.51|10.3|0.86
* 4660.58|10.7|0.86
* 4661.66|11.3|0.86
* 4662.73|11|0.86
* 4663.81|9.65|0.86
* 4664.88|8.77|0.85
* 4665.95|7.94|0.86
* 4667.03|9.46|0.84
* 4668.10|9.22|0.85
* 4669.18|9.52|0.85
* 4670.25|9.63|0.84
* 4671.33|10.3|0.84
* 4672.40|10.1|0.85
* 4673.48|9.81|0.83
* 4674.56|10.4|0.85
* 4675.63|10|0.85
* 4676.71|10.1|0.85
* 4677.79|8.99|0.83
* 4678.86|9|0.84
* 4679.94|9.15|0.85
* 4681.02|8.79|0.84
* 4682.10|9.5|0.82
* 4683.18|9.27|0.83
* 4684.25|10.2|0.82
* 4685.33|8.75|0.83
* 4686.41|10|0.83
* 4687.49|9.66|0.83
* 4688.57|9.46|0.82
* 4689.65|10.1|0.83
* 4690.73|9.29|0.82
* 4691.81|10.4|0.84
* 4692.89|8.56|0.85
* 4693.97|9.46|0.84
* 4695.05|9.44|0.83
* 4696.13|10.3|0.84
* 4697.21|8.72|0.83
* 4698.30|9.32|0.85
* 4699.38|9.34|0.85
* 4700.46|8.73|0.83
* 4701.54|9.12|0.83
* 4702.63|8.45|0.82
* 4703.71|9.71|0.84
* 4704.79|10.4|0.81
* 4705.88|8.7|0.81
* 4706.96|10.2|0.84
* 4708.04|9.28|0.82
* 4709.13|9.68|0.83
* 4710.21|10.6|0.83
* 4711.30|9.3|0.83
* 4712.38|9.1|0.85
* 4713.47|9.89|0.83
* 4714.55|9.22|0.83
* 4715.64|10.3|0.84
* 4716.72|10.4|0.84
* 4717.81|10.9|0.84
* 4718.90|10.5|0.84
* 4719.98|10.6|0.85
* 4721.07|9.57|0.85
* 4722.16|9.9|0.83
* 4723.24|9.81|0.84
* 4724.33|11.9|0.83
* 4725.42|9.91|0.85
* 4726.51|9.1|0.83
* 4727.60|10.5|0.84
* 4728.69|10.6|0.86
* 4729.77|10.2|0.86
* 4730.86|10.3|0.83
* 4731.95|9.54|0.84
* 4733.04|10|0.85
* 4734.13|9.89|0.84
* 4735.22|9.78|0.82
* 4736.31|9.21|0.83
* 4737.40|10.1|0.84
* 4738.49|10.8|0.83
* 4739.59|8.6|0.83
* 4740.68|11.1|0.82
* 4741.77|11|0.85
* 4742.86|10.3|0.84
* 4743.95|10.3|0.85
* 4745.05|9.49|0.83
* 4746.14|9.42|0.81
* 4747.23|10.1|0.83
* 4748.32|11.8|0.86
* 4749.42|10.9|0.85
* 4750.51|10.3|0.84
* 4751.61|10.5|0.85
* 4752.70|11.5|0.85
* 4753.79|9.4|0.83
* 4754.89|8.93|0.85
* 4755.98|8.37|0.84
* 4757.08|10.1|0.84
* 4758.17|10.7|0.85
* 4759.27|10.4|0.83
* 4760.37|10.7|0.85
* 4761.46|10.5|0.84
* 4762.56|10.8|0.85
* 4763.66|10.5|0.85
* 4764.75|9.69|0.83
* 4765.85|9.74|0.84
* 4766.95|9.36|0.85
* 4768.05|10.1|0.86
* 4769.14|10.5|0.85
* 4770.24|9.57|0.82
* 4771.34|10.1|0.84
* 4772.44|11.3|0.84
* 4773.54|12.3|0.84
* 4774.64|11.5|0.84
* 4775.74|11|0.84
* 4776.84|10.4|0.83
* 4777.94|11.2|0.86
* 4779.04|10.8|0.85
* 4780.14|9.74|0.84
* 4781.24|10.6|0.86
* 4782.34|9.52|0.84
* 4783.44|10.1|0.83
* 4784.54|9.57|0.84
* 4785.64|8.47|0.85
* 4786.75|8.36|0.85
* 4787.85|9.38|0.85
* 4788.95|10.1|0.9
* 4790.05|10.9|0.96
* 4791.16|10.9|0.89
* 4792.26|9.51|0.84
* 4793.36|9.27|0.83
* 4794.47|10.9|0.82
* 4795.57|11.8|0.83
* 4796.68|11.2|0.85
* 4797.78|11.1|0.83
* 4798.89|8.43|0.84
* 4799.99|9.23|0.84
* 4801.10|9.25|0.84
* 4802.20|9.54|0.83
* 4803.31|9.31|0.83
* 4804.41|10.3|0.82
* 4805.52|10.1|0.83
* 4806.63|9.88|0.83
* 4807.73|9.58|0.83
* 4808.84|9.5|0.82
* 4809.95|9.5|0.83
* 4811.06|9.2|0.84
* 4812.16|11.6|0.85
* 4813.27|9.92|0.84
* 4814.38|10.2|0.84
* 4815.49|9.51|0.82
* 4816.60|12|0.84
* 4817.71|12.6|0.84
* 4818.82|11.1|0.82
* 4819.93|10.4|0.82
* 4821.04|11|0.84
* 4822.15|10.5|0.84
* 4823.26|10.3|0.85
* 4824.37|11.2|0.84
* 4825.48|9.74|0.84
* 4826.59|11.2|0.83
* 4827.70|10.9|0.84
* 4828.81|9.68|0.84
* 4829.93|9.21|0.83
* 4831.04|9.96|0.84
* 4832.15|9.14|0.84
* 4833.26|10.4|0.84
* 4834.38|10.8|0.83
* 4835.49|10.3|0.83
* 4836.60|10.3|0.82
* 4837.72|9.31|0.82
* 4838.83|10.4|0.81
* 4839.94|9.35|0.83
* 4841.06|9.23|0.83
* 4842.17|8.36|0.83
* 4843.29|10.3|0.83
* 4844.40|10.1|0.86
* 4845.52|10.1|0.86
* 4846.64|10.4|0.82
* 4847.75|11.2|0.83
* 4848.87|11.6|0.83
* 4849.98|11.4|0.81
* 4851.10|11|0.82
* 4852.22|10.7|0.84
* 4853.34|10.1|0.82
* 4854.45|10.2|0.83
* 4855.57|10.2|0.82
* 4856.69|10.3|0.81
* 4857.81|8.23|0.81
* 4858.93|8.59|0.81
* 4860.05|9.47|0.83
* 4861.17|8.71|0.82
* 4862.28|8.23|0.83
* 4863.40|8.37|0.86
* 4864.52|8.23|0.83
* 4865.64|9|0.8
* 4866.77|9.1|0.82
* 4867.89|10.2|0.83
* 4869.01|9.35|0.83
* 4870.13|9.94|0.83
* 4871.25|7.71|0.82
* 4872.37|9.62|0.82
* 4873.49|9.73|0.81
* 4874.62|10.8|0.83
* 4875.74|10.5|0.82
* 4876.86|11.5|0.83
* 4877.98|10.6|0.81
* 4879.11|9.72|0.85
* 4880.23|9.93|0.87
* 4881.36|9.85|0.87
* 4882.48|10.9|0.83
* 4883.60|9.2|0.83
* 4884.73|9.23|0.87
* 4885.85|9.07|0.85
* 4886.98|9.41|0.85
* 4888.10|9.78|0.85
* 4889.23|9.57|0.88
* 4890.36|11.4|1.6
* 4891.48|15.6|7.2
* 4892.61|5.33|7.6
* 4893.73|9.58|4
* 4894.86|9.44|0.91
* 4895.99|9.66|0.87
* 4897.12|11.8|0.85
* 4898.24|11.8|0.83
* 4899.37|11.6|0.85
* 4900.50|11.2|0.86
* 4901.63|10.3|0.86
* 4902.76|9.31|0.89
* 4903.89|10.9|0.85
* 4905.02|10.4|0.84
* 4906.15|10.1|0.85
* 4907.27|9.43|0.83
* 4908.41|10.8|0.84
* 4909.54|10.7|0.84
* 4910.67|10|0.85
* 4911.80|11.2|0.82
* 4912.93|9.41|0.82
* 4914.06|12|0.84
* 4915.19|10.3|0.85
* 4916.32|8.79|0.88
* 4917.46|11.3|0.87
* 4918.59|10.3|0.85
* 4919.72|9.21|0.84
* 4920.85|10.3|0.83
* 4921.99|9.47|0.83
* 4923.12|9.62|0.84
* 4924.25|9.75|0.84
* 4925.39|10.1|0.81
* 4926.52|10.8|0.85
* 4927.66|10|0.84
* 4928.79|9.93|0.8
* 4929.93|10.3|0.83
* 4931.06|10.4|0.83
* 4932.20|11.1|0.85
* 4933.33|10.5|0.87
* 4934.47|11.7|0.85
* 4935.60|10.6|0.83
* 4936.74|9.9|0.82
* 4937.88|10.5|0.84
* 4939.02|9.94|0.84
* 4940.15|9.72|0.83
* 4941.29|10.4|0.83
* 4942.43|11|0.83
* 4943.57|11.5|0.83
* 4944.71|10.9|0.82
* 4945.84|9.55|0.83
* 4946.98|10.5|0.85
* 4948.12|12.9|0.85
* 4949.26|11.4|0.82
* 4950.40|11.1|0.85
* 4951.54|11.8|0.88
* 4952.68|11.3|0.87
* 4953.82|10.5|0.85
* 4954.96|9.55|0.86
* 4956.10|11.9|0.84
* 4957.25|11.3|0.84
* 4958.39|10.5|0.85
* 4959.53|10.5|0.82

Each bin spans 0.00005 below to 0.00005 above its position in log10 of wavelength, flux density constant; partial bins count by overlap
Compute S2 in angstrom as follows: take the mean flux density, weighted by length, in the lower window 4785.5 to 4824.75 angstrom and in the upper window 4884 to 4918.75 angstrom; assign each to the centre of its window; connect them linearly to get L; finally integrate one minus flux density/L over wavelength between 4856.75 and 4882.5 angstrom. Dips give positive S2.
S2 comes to 2.0 angstrom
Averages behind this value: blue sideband 10.2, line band 9.48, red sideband 10.3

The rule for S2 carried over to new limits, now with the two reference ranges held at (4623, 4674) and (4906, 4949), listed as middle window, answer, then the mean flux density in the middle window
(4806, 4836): -0.4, 10.3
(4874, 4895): 0.5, 10.1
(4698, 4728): 0.7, 9.8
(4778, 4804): 0.6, 9.94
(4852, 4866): 1.4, 9.23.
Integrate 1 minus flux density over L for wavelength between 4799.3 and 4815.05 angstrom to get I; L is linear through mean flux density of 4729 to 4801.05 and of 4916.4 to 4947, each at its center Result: 0.7 angstrom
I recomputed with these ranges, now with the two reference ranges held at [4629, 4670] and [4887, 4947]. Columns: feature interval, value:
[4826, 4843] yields 0.5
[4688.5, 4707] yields 1.0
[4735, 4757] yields -0.1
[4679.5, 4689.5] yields 0.5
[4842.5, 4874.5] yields 1.7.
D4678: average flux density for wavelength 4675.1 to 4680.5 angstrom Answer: 9.44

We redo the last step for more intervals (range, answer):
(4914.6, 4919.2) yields 10.2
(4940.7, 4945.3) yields 10.9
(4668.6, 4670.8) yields 9.55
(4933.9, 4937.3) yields 10.7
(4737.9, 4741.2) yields 10.1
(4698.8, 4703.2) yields 8.92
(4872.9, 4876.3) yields 10.3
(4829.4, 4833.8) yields 9.69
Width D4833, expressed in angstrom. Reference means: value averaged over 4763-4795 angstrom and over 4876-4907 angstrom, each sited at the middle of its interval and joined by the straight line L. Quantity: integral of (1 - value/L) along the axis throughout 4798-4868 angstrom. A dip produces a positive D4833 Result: 1.7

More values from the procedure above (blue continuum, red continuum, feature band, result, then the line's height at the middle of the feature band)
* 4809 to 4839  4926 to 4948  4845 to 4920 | 2.86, 10.5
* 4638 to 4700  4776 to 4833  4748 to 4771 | -0.46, 9.99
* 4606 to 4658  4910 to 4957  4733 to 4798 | 0.72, 10.4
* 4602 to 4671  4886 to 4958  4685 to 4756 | 2.21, 10.2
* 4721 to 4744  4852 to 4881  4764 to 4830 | -2.60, 9.85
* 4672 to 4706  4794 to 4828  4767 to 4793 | -0.27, 10.1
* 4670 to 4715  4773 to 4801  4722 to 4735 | -0.45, 9.8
